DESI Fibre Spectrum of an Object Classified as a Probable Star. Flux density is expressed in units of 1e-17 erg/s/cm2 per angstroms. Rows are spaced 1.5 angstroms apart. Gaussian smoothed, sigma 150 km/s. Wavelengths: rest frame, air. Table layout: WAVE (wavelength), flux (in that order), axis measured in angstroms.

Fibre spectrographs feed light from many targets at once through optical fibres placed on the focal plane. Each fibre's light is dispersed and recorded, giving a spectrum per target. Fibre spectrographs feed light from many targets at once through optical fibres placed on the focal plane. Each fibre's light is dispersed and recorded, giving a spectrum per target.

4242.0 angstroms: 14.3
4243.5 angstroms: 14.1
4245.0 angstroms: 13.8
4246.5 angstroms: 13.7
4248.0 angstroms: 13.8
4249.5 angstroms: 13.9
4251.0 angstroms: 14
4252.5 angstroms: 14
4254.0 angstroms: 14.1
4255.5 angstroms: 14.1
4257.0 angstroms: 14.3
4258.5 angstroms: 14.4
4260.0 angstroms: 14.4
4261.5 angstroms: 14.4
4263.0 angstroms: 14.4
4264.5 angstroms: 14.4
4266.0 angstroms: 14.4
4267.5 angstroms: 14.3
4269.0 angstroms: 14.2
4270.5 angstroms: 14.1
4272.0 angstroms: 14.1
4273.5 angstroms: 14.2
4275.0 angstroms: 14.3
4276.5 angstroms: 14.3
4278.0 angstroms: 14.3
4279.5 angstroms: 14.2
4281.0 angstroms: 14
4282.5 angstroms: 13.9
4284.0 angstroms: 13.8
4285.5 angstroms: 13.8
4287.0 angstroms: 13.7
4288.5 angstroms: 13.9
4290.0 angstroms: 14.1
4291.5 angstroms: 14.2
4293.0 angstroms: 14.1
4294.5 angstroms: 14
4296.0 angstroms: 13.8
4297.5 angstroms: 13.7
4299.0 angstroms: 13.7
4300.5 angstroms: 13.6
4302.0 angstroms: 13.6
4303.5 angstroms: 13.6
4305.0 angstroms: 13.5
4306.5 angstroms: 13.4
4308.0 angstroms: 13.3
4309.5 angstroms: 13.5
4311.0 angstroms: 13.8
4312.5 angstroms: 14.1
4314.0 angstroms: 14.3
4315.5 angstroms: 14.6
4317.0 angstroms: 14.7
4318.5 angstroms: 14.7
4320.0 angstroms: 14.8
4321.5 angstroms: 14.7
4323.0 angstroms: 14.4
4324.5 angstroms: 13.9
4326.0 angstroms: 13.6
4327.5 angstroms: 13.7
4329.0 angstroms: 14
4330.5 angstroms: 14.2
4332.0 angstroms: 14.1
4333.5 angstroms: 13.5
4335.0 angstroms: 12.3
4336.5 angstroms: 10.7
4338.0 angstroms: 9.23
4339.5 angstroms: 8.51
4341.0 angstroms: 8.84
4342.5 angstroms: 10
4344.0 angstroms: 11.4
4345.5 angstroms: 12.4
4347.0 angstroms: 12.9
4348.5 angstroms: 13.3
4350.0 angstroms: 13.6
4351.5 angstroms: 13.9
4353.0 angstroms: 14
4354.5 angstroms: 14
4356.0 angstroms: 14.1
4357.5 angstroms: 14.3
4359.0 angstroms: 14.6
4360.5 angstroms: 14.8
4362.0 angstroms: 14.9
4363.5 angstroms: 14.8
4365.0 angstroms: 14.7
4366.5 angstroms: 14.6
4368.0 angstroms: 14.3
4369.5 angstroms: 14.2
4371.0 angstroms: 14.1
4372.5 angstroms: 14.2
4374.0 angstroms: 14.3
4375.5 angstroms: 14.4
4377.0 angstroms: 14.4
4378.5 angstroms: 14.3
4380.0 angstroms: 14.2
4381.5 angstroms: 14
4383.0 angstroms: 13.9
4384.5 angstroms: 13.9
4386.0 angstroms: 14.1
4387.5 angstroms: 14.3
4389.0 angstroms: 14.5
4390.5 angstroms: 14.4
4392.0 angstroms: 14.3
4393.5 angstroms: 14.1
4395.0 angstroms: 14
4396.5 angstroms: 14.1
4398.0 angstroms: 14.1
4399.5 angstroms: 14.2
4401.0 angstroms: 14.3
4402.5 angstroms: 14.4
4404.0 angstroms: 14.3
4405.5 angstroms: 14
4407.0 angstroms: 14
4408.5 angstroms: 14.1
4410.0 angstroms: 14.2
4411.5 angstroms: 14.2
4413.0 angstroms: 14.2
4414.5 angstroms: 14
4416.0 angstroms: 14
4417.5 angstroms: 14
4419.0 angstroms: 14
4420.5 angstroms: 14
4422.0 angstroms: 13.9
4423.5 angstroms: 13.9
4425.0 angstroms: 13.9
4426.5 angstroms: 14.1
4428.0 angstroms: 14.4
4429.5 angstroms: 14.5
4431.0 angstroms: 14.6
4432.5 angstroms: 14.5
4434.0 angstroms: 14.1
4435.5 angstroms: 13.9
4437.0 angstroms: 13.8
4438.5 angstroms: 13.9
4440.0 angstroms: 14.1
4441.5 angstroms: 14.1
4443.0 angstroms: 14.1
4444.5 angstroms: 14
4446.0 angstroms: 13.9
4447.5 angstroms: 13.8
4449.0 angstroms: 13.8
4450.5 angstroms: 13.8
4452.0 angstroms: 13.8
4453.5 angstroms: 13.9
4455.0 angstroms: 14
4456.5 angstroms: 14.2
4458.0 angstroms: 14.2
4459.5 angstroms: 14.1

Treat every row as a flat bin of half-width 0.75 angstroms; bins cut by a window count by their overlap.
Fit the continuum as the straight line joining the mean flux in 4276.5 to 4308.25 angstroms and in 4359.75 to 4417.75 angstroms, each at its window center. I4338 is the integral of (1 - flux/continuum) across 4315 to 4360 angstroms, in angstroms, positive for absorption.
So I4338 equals 3.0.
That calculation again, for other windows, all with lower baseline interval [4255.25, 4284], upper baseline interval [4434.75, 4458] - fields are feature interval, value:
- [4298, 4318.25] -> 0.5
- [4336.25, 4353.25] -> 3.1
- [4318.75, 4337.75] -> 0.8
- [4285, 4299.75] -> 0.3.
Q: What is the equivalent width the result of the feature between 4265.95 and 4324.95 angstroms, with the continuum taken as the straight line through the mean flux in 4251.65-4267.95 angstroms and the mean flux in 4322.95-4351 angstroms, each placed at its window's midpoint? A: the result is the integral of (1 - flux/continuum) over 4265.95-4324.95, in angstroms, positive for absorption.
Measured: -3.0 angstroms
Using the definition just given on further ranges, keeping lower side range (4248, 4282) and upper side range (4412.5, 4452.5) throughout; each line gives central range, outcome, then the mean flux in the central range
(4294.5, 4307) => 0.5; 13.6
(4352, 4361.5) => -0.1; 14.3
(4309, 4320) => -0.1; 14.3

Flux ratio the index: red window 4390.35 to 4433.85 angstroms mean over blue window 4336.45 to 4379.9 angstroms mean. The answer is 1.1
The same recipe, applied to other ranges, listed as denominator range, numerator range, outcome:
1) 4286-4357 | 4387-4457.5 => 1.06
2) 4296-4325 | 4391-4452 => 1.01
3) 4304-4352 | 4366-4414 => 1.09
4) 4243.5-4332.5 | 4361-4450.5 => 1.01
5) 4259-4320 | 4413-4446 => 1.00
